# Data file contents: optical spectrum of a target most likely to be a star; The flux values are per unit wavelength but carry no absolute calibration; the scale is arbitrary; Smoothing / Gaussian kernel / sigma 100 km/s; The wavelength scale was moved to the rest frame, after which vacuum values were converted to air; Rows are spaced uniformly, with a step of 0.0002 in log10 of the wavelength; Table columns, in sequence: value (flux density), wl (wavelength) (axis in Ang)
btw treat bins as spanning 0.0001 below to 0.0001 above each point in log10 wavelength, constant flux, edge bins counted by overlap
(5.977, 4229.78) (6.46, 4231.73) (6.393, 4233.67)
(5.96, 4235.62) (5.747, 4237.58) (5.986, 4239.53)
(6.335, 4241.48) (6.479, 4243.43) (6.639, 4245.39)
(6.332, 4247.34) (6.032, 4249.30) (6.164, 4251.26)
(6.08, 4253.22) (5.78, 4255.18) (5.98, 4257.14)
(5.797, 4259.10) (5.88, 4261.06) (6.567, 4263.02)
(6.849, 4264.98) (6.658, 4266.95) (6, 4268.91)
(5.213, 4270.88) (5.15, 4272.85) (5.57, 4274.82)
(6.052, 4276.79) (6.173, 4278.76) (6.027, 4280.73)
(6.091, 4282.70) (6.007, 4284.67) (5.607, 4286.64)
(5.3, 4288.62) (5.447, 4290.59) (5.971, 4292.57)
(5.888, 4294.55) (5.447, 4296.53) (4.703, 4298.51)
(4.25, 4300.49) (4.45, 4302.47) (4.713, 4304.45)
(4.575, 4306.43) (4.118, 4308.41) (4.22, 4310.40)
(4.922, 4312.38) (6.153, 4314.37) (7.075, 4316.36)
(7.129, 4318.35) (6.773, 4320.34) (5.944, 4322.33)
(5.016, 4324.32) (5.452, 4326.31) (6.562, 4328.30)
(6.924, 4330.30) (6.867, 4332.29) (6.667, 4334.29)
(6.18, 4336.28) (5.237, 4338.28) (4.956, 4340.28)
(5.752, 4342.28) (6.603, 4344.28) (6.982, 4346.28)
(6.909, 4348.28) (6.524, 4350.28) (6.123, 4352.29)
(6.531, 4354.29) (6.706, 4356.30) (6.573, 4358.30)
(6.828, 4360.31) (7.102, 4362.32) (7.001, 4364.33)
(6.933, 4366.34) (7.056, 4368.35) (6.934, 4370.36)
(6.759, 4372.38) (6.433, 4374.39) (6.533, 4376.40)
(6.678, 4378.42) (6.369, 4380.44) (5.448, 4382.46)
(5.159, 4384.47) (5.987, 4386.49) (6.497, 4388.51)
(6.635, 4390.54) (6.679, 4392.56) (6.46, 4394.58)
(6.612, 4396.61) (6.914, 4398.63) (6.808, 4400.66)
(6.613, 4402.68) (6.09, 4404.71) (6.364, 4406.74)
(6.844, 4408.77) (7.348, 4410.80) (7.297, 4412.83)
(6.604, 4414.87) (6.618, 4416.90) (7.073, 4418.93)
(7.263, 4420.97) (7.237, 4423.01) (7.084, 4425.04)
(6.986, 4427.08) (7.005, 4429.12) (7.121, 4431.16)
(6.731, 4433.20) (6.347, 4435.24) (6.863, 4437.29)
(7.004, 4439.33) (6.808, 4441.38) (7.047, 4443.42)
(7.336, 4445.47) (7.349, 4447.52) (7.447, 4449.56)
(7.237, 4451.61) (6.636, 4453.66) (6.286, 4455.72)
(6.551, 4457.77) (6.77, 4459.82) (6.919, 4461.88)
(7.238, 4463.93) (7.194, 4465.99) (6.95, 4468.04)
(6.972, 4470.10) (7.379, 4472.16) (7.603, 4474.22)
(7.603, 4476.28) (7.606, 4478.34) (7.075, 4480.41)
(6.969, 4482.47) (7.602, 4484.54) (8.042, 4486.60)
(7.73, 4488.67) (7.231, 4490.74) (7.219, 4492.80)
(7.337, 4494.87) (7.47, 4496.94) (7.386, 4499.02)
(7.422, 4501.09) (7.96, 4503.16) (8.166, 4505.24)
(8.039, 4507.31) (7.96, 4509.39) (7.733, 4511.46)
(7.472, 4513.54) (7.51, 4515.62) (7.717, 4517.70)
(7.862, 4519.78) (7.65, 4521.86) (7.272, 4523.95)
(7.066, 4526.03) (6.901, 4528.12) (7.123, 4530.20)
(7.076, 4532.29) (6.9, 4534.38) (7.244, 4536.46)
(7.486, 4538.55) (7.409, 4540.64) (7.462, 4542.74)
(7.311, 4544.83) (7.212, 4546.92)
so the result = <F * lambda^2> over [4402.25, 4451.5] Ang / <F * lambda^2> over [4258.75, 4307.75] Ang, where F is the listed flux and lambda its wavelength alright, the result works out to 1.33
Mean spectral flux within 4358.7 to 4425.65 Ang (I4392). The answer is 6.67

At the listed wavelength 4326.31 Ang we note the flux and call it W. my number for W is 5.452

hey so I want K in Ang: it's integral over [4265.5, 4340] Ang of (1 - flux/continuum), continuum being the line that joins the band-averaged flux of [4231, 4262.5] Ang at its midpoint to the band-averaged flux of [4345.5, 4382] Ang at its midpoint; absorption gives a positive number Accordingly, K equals 8.30 Ang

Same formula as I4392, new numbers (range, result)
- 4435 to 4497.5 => 7.16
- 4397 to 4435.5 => 6.87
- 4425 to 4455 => 6.99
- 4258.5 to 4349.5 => 5.8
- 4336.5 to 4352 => 6.14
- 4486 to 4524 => 7.65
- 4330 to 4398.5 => 6.46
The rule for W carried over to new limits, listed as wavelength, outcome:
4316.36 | 7.075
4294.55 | 5.888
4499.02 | 7.386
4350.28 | 6.524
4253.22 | 6.08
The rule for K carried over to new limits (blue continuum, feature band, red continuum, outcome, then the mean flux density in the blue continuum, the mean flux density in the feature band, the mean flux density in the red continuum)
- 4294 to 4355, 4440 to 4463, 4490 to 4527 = 0.3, 5.79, 6.95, 7.59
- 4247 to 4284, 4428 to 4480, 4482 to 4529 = 1.4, 6.01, 7.04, 7.56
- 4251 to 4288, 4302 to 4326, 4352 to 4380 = 3.3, 5.97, 5.45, 6.74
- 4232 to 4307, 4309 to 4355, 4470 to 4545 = 0.8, 5.81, 6.13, 7.47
